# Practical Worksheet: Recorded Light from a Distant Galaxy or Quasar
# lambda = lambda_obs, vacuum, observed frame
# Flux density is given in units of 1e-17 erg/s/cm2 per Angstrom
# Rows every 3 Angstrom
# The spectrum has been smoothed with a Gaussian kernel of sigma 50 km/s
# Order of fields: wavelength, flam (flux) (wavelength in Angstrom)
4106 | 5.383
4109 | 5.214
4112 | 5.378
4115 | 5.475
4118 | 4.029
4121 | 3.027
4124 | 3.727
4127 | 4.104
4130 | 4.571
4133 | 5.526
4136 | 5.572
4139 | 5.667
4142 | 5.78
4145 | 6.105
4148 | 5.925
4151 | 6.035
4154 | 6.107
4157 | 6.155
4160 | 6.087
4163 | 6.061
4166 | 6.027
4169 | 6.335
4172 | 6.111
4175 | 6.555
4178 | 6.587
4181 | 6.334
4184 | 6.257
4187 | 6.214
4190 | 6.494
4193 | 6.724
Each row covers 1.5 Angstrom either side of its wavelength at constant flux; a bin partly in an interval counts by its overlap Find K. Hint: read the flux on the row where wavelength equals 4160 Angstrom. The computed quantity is 6.087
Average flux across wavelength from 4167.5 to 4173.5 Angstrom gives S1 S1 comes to 6.22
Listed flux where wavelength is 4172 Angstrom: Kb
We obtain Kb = 6.111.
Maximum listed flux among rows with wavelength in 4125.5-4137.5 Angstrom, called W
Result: 5.572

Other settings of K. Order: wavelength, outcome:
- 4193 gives 6.724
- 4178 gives 6.587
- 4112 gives 5.378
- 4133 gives 5.526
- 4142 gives 5.78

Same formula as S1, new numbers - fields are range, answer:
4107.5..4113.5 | 5.3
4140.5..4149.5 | 5.94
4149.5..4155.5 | 6.07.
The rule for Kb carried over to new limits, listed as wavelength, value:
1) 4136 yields 5.572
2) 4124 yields 3.727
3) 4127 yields 4.104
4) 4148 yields 5.925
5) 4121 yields 3.027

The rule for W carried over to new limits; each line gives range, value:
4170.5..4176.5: 6.555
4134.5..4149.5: 6.105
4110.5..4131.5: 5.475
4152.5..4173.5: 6.335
